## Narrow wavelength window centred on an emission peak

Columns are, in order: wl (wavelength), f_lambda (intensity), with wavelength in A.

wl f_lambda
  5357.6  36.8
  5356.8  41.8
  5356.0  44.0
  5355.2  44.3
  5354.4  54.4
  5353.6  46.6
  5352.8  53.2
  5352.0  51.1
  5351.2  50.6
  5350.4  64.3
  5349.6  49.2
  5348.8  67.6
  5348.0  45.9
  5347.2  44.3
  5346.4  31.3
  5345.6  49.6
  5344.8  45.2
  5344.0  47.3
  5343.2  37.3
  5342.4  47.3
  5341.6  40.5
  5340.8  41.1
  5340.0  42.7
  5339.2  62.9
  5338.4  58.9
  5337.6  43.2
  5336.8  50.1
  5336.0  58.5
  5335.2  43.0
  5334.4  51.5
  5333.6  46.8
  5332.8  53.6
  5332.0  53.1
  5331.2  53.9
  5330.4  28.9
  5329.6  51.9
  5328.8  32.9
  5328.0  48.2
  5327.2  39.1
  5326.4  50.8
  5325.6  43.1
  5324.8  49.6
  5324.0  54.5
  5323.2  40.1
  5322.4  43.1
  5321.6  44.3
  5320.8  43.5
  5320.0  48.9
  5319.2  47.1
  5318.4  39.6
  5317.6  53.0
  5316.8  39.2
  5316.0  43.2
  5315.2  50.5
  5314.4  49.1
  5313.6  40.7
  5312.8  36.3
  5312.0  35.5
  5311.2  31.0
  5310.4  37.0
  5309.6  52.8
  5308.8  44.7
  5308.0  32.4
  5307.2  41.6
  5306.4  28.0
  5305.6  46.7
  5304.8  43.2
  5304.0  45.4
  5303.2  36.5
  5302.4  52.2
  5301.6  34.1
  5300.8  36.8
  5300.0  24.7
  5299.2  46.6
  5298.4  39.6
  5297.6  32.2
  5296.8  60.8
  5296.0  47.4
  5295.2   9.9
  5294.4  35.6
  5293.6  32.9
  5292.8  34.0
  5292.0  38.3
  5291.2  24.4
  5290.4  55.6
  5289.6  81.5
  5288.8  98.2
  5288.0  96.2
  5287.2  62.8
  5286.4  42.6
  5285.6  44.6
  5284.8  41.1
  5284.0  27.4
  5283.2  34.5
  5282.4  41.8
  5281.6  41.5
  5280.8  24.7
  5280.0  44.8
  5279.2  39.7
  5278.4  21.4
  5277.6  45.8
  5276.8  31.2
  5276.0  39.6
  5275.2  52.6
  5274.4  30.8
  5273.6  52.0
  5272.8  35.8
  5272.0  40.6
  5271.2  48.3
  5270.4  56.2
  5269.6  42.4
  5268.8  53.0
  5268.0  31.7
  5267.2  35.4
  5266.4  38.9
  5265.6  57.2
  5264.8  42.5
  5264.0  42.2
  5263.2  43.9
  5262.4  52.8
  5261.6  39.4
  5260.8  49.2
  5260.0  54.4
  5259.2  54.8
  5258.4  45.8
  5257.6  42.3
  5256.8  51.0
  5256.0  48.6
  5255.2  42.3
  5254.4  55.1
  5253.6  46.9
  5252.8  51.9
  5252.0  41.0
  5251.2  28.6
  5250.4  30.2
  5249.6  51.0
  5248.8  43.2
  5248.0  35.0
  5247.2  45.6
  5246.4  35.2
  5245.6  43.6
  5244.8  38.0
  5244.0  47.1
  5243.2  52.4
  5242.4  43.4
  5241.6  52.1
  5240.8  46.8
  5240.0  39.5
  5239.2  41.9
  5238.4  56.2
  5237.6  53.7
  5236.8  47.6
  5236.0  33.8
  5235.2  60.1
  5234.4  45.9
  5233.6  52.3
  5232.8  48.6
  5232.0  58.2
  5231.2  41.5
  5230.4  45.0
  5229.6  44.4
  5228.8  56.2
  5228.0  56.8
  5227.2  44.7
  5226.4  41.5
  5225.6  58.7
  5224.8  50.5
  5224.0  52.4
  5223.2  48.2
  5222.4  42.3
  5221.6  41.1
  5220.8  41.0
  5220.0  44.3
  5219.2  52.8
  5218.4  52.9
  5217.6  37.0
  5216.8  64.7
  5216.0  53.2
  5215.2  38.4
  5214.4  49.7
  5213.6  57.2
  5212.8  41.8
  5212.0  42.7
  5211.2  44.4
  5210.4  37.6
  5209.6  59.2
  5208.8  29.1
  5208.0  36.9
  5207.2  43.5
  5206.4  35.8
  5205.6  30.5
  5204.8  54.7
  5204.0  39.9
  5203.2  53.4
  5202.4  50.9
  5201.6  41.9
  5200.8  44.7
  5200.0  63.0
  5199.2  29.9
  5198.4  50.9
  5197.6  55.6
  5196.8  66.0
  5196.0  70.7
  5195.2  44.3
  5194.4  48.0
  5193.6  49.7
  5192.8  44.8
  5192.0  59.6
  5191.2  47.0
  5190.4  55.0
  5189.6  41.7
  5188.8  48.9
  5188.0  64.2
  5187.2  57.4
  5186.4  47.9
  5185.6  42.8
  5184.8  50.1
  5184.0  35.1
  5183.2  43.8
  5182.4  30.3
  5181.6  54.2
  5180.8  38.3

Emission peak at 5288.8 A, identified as Hbeta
